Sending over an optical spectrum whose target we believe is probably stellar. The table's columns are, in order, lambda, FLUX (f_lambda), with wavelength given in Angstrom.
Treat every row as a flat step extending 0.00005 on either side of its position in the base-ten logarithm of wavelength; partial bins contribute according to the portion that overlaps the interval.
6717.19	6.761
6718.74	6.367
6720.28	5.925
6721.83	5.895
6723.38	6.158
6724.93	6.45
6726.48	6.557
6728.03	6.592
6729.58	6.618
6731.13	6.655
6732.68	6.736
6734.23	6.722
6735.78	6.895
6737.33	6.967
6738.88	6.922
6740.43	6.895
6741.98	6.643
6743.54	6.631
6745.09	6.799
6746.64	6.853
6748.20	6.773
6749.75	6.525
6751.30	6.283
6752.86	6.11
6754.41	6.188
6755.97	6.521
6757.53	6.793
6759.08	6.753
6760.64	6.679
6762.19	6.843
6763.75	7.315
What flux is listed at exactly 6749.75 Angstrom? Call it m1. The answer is 6.525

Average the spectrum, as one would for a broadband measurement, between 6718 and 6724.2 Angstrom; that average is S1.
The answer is 6.09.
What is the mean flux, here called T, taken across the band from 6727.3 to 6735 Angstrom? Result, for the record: 6.66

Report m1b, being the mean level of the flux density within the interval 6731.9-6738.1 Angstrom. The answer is 6.83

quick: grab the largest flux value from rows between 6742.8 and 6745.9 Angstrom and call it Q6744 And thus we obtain 6.799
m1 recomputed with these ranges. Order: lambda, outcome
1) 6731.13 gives 6.655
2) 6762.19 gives 6.843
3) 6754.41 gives 6.188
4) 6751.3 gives 6.283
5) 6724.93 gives 6.45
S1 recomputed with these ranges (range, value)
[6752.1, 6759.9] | 6.47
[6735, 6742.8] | 6.86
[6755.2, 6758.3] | 6.65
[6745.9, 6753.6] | 6.51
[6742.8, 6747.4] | 6.77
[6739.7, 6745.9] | 6.74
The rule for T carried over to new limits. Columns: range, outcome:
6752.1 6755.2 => 6.15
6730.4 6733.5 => 6.7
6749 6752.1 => 6.4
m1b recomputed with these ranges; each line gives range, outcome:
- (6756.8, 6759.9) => 6.78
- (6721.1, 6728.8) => 6.33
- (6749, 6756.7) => 6.32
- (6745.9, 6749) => 6.8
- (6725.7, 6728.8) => 6.57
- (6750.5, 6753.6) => 6.2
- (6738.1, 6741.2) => 6.92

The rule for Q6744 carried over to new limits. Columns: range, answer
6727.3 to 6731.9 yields 6.655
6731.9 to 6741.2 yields 6.967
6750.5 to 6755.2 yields 6.283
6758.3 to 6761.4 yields 6.753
